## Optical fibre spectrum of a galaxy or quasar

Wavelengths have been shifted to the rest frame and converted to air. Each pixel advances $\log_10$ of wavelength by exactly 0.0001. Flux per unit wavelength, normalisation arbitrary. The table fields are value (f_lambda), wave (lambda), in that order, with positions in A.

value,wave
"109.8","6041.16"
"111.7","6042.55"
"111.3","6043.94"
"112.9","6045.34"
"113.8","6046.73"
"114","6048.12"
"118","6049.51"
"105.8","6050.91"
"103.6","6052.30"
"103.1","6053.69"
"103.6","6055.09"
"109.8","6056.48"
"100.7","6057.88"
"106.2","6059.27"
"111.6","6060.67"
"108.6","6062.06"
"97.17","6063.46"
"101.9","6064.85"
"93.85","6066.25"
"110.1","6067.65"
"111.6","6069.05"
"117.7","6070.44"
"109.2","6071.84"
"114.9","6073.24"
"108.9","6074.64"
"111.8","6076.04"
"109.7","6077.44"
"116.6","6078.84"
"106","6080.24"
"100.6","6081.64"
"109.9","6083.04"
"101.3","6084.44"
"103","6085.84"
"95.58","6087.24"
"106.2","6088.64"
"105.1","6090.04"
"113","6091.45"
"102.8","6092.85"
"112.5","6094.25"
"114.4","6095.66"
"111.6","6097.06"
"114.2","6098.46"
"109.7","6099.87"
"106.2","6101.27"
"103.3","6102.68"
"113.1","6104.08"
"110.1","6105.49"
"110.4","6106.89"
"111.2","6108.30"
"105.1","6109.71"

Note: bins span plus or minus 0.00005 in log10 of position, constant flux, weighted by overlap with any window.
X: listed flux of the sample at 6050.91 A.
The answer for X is 105.8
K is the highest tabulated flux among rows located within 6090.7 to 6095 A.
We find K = 113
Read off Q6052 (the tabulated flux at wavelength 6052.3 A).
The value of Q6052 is 103.6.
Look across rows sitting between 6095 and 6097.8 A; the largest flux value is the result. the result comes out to 114.4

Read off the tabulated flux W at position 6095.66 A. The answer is 114.4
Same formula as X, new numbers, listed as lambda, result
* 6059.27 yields 106.2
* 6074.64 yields 108.9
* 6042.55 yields 111.7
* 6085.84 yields 103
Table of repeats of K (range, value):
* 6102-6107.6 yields 113.1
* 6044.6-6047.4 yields 113.8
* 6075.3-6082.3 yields 116.6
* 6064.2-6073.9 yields 117.7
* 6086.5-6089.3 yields 106.2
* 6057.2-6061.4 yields 111.6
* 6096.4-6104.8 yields 114.2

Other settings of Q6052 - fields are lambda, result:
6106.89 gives 110.4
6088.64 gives 106.2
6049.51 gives 118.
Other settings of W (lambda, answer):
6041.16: 109.8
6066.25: 93.85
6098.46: 114.2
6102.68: 103.3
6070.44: 117.7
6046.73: 113.8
